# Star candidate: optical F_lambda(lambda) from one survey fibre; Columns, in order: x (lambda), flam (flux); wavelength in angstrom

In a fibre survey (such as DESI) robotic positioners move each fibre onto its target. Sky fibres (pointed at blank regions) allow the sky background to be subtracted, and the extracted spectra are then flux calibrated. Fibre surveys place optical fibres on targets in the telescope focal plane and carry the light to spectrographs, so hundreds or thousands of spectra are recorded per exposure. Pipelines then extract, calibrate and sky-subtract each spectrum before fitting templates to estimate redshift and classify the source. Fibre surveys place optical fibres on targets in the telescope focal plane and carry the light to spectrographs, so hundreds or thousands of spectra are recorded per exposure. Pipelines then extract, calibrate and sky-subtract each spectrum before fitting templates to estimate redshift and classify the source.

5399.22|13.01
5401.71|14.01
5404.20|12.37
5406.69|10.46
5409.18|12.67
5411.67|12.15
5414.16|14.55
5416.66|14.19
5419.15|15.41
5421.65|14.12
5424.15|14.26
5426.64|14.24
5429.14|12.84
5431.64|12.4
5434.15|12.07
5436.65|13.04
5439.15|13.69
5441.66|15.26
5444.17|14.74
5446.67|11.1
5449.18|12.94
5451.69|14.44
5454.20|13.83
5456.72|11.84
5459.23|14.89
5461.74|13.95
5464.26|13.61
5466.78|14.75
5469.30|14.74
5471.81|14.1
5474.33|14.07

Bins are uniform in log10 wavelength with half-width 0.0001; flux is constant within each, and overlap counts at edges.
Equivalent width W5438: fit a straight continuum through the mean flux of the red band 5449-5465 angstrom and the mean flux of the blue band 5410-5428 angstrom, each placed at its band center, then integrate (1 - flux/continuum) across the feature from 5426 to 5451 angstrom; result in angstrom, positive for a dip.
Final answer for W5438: 1.2 angstrom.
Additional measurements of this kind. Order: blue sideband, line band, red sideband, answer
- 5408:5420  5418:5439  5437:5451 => 0.2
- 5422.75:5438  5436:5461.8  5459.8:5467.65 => 0.2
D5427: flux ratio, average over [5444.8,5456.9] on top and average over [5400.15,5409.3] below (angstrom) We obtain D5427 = 1.05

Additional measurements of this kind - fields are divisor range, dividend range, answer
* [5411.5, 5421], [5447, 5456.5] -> 0.93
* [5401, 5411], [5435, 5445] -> 1.15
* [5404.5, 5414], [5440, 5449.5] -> 1.12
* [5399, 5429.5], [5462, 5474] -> 1.06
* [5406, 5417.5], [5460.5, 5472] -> 1.11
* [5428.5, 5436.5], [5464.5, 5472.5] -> 1.16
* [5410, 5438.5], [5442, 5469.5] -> 1.01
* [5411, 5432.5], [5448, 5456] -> 0.98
